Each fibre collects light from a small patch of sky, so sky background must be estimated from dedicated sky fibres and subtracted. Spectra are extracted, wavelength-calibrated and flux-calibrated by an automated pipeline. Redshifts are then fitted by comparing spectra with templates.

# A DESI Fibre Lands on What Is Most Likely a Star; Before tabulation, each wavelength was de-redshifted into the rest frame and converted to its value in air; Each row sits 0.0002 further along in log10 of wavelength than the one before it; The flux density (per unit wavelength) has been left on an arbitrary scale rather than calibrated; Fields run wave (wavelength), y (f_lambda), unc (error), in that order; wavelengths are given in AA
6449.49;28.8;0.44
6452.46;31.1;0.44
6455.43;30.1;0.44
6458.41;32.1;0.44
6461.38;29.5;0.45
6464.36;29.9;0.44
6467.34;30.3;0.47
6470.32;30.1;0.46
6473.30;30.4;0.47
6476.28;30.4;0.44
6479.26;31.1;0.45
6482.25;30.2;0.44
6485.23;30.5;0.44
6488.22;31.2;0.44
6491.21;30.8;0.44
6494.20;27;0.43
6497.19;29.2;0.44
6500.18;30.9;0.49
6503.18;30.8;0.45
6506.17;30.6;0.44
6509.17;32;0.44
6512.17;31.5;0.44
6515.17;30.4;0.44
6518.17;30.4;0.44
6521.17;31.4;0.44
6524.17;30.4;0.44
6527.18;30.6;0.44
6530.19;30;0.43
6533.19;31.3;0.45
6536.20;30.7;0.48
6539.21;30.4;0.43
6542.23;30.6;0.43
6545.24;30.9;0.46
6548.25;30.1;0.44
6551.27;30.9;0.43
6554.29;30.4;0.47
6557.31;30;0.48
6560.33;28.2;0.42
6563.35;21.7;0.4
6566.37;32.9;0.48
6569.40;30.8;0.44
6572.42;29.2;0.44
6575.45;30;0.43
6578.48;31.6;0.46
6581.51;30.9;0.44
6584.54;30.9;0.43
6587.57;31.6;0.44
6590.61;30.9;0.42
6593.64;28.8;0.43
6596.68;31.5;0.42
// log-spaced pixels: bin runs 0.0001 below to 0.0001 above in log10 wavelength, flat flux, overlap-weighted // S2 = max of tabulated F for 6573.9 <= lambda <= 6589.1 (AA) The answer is 31.6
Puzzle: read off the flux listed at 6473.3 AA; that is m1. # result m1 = 30.4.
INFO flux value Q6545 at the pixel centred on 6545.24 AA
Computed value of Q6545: 30.9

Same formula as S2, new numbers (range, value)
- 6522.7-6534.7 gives 31.3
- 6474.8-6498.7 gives 31.2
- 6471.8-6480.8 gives 31.1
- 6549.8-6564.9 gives 30.9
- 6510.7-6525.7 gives 31.5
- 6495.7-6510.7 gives 32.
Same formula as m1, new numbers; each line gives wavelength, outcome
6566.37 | 32.9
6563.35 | 21.7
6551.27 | 30.9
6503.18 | 30.8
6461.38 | 29.5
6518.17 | 30.4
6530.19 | 30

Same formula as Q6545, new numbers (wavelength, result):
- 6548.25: 30.1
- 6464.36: 29.9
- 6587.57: 31.6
